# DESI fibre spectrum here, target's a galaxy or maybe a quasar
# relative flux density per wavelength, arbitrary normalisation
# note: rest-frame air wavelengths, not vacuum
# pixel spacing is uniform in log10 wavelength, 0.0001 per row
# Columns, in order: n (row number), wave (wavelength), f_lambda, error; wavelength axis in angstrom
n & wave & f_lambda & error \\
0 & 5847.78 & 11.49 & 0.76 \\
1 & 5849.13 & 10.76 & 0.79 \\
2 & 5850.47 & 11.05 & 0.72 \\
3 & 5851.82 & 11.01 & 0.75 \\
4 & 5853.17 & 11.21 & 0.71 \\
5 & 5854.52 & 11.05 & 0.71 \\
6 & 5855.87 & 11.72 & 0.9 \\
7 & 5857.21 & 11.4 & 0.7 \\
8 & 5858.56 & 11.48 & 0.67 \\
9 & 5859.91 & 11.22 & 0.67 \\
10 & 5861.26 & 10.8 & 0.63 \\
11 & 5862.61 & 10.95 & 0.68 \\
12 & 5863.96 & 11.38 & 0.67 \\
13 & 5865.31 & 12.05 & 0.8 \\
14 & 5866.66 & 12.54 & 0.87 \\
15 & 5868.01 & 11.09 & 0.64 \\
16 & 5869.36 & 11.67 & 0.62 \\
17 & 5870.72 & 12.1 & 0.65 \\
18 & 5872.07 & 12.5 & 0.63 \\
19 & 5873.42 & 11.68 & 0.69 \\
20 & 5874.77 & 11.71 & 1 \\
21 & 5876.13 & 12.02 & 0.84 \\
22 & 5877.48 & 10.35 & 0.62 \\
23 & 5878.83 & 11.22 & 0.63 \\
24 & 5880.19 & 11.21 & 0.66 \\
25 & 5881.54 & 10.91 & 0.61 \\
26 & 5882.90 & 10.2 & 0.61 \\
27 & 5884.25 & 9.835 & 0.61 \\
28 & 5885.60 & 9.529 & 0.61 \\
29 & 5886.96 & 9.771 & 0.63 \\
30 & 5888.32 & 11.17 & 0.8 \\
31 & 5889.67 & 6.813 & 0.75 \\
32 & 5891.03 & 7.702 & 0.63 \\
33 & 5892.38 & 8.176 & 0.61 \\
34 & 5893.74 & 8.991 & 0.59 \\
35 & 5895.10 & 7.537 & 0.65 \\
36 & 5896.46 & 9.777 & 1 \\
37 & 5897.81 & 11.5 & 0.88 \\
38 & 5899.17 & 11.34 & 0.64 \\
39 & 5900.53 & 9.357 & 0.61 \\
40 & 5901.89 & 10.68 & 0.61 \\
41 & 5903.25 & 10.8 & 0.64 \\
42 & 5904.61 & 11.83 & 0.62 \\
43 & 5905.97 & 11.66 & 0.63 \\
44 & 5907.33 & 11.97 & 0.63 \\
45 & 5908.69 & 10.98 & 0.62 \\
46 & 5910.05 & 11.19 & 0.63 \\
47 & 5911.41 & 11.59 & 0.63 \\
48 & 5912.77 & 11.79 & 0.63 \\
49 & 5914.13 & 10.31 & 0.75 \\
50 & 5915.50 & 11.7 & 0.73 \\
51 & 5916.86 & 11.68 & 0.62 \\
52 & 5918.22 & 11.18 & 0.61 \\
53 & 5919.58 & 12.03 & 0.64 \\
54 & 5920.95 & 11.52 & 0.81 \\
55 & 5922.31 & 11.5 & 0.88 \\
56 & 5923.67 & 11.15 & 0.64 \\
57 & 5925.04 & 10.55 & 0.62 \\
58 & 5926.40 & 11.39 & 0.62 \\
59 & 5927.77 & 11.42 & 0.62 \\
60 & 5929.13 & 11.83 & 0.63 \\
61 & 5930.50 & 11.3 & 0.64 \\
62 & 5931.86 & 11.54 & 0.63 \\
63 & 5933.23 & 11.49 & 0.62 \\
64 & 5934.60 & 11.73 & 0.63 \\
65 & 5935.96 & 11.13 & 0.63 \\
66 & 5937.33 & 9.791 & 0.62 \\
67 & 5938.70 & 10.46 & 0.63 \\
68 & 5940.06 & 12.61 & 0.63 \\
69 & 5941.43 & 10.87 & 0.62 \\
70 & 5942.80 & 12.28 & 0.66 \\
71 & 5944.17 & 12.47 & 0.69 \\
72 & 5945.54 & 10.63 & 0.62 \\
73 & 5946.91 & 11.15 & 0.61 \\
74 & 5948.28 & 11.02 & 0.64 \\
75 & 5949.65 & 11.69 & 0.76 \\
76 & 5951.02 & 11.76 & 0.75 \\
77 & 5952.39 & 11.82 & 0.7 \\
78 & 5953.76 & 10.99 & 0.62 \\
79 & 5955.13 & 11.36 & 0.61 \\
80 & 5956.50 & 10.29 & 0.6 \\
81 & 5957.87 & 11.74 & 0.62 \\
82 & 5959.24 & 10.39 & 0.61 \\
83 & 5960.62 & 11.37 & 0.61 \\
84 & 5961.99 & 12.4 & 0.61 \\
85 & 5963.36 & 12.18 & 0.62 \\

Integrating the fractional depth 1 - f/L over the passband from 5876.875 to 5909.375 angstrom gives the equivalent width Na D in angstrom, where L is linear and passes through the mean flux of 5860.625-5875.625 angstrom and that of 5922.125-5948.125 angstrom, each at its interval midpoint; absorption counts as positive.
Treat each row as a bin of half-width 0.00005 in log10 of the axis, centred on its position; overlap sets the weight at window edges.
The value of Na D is 4.0 angstrom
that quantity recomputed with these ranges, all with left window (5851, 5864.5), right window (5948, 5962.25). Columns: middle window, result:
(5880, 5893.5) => 2.16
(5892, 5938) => 1.26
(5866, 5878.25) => -0.55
